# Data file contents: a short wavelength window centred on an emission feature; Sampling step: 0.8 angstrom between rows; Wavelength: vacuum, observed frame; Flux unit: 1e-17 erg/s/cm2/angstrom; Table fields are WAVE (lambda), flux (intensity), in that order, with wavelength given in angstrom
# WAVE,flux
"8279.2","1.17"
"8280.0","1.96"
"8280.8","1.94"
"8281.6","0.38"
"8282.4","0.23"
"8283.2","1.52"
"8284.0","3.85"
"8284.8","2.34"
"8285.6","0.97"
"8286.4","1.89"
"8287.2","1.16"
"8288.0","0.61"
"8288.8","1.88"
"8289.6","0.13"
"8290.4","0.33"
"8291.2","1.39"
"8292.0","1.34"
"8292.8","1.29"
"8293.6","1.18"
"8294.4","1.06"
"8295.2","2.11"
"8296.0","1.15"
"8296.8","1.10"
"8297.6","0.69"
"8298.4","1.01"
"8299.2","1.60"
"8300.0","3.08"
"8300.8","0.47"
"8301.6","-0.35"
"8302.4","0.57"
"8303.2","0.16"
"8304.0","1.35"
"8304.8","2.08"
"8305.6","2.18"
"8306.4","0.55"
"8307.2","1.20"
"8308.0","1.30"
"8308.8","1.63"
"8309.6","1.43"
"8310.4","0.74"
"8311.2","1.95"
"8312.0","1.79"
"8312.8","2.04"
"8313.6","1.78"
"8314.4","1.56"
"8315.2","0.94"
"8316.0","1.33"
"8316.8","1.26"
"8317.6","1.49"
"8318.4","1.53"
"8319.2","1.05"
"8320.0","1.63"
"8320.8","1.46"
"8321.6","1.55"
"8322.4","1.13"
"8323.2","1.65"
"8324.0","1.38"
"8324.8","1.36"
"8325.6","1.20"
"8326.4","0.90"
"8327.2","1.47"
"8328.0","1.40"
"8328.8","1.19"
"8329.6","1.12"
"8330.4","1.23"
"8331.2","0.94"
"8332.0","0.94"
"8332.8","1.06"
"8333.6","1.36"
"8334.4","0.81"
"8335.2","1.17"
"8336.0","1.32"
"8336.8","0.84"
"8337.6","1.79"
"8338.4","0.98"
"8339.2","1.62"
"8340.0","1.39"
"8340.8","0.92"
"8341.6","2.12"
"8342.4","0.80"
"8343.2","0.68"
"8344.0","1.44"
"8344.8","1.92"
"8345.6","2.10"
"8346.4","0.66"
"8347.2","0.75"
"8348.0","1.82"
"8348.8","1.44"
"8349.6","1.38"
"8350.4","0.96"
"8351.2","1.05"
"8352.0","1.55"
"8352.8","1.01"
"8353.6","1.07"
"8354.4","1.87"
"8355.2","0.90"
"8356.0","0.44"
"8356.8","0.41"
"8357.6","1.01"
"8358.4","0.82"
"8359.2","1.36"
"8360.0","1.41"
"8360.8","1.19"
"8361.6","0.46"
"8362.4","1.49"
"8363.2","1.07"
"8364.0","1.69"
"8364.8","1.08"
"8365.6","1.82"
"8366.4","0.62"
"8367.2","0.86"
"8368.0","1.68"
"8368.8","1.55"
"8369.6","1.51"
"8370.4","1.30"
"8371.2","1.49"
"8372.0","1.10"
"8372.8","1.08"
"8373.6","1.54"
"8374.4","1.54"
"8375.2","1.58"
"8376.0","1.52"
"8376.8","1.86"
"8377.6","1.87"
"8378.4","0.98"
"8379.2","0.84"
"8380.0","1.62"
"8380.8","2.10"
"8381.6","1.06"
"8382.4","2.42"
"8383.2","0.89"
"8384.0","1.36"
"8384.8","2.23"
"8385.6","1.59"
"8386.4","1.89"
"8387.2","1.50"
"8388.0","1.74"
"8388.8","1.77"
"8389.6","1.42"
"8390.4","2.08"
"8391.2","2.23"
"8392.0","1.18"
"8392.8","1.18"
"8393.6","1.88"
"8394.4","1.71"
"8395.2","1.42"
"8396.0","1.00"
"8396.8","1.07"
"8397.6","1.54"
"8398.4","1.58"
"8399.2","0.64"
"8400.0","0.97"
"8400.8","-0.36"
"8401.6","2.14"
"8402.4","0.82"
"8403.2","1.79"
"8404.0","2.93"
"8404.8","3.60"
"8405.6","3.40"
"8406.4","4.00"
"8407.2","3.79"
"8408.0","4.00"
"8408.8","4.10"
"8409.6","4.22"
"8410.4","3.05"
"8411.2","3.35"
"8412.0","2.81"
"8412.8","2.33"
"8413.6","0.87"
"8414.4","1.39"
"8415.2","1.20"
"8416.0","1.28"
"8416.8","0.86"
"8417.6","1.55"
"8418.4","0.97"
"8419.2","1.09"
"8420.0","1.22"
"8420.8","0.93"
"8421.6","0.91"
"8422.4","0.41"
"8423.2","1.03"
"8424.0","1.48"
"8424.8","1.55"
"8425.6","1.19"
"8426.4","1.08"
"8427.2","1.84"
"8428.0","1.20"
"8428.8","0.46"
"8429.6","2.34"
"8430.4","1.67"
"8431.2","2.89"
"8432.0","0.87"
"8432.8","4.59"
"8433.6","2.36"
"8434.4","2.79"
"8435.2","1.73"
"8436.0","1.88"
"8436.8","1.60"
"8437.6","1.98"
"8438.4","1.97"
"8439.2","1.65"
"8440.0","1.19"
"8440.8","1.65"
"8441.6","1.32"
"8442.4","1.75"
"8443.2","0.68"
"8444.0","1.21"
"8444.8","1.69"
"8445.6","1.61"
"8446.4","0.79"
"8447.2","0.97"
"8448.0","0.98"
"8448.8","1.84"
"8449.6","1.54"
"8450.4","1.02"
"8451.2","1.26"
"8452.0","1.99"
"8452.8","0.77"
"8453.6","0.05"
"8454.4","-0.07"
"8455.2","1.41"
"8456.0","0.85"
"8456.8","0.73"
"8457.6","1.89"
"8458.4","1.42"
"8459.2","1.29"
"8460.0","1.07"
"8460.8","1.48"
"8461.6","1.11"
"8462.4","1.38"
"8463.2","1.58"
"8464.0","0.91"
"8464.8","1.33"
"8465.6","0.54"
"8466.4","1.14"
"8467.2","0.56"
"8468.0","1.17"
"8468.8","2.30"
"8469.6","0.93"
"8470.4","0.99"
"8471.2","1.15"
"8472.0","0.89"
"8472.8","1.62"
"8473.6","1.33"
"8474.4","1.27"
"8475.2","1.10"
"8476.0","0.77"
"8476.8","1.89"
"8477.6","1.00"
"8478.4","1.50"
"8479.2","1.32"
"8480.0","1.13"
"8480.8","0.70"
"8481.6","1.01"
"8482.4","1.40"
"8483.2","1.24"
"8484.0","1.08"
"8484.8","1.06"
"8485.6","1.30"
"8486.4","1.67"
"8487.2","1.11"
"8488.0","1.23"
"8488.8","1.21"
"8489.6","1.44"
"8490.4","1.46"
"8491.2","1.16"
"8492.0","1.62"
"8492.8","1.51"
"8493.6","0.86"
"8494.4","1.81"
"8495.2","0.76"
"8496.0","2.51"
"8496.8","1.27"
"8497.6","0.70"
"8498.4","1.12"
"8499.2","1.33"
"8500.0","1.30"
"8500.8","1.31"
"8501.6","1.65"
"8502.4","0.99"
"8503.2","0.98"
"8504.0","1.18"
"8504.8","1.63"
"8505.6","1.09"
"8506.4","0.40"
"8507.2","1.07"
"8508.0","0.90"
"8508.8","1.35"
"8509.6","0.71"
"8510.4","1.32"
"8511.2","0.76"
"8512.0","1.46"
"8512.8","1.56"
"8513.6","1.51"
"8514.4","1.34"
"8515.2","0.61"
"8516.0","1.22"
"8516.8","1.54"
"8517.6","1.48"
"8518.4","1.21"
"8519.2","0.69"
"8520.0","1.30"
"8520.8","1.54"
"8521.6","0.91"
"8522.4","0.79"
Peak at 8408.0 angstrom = Halpha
